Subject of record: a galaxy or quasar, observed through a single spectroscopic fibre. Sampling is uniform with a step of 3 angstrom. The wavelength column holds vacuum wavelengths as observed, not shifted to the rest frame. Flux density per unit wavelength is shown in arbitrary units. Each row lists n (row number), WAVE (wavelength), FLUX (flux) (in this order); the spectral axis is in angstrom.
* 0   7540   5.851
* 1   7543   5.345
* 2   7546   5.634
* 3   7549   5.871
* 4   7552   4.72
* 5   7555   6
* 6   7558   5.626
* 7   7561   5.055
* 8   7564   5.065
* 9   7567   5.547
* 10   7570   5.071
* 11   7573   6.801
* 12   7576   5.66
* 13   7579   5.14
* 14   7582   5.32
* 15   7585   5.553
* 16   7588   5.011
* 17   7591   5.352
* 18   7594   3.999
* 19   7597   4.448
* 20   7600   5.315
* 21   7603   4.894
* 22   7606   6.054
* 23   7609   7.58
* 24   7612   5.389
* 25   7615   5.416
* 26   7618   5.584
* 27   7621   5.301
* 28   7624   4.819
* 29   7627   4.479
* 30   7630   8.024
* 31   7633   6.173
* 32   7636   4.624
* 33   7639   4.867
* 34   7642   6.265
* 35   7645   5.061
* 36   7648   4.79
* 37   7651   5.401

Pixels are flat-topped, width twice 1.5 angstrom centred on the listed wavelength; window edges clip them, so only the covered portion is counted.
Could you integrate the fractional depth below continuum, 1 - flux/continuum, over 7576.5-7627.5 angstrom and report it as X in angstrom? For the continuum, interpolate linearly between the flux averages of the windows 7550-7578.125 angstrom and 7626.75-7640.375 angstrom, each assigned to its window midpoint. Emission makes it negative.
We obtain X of 3.1 angstrom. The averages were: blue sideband 5.5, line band 5.3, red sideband 5.75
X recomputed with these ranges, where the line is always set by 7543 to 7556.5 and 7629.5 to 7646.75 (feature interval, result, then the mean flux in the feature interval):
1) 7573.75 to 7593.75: 1.0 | 5.31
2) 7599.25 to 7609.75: -0.5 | 5.89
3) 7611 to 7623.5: 0.6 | 5.38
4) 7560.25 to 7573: 0.4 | 5.38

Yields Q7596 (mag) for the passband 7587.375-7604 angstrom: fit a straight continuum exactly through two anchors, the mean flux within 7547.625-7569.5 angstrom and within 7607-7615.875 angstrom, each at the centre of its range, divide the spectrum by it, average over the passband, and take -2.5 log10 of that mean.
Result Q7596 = 0.23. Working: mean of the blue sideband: 5.39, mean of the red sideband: 6.17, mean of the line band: 4.83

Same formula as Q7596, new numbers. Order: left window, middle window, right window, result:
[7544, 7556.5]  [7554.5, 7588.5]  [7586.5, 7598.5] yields -0.08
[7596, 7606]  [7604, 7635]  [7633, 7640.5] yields -0.16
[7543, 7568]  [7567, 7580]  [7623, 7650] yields -0.05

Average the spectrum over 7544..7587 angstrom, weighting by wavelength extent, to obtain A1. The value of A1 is 5.5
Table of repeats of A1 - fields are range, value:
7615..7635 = 5.68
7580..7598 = 4.97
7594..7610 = 5.44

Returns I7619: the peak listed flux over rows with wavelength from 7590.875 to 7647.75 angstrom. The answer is 8.024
